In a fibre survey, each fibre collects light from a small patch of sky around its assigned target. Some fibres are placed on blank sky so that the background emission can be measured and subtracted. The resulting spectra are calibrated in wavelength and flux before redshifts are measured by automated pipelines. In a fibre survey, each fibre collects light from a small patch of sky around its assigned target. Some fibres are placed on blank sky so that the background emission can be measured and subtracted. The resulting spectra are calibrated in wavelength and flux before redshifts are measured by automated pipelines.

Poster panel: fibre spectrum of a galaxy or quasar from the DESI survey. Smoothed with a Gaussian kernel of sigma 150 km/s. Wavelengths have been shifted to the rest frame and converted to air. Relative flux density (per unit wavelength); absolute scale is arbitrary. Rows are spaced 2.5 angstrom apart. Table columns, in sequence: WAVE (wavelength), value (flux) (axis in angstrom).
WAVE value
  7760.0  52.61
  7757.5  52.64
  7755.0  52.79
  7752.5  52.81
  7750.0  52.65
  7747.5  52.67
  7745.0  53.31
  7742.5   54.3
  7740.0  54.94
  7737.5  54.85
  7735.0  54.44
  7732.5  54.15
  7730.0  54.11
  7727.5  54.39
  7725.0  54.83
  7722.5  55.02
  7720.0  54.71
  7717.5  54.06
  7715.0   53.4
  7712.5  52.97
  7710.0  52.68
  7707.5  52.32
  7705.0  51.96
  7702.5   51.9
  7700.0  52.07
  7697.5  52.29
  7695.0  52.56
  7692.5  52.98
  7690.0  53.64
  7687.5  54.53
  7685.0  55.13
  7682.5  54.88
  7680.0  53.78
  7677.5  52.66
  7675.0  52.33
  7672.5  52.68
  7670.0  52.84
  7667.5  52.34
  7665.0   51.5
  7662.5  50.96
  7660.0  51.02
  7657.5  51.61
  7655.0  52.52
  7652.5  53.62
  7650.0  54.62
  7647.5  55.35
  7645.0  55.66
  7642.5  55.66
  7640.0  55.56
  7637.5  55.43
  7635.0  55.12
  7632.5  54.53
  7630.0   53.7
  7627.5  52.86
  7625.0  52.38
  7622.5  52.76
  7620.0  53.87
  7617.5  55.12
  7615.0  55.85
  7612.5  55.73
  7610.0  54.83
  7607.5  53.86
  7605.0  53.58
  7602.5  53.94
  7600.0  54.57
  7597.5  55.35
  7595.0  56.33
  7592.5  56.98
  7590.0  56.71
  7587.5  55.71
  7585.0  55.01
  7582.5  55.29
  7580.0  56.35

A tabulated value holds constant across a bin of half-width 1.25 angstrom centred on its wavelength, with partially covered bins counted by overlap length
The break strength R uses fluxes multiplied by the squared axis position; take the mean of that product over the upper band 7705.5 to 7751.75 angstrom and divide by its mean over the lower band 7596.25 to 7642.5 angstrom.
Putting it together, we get 1.02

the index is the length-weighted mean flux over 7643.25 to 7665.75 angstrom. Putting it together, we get 53.1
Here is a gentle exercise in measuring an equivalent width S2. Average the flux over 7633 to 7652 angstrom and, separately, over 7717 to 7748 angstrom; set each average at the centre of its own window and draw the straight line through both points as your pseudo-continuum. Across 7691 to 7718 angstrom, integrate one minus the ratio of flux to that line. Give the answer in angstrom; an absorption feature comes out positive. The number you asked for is 1.0 angstrom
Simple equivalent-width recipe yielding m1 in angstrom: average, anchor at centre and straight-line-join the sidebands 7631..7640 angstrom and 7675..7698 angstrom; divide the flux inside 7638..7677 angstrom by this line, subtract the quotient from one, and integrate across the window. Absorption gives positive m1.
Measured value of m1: 0.8 angstrom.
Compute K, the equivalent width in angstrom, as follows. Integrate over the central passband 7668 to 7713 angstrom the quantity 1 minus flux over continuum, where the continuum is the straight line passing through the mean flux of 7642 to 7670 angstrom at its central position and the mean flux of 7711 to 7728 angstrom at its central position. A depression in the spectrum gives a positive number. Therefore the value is 0.6 angstrom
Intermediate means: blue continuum 53.1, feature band 53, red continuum 54.2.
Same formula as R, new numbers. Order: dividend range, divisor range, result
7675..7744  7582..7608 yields 1.00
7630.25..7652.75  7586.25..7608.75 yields 1.01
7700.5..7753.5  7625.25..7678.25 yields 1.02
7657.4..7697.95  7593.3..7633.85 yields 0.99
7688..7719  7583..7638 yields 0.99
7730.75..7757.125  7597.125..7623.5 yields 1.02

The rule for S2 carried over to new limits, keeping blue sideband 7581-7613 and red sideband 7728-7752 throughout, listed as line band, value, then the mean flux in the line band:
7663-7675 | 0.51 angstrom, 52.3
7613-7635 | 0.38 angstrom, 54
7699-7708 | 0.37 angstrom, 52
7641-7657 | 0.09 angstrom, 54.4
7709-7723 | 0.10 angstrom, 53.8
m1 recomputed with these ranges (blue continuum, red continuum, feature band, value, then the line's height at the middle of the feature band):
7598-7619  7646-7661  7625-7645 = -0.3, 53.8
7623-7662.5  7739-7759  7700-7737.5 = -0.2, 53.4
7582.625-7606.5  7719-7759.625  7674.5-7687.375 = 0.1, 54.5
